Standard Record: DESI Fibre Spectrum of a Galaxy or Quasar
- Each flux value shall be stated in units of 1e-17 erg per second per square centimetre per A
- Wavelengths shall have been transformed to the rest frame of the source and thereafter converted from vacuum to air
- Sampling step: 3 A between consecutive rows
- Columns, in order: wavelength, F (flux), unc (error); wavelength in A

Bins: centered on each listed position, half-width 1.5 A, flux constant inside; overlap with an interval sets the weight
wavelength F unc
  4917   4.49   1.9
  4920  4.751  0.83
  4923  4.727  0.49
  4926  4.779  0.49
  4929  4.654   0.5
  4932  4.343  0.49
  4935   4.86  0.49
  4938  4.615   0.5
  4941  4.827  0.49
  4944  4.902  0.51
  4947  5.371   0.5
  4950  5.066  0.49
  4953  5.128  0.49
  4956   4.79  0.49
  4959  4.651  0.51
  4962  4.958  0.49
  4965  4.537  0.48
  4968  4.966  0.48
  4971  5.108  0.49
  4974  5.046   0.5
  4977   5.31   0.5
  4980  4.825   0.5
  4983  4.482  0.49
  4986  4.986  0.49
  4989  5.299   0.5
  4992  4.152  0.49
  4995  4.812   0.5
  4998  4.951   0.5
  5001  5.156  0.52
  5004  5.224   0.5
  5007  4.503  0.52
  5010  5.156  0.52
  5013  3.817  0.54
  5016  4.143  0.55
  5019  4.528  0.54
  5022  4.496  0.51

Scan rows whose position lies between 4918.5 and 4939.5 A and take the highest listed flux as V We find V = 4.86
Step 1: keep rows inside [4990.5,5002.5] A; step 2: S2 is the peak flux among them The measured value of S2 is 5.156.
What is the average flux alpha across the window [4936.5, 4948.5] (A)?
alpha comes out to 4.93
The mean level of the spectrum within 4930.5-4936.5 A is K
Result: 4.6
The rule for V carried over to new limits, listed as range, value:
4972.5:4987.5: 5.31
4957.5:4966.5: 4.958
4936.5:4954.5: 5.371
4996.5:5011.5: 5.224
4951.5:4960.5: 5.128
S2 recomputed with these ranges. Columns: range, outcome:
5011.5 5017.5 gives 4.143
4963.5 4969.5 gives 4.966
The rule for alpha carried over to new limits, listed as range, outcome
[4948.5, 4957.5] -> 4.99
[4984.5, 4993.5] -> 4.81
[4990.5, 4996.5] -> 4.48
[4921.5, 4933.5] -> 4.63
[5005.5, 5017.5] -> 4.4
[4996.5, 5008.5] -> 4.96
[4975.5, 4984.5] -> 4.87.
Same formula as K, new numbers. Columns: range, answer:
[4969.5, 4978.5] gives 5.15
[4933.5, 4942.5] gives 4.77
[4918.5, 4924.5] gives 4.74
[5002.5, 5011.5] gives 4.96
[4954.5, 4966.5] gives 4.73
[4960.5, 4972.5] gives 4.89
